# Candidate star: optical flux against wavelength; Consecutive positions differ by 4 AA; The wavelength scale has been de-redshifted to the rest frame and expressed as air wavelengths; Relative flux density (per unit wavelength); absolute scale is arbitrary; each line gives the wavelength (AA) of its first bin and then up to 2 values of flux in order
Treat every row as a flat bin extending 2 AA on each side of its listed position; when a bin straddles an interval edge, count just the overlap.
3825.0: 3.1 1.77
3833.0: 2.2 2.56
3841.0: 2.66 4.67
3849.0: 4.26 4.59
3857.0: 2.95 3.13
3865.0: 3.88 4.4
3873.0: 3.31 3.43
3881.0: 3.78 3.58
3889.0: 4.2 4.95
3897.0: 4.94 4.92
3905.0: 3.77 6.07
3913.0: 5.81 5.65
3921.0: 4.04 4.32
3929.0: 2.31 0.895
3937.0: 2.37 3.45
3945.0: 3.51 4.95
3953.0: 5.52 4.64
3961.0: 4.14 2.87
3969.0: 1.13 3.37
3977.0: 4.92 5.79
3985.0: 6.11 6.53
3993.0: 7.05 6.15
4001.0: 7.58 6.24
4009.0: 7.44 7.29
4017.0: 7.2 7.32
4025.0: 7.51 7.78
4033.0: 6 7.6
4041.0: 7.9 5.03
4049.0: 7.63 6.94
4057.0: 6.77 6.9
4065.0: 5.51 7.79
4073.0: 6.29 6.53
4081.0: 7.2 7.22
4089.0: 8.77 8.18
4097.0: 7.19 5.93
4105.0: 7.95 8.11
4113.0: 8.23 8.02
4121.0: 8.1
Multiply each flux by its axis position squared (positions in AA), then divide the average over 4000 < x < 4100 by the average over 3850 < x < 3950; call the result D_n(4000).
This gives 1.93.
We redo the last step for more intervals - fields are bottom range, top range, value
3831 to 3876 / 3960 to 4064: 1.92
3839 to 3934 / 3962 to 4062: 1.65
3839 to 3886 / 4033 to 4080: 2.01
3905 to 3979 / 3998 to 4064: 1.90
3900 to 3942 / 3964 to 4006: 1.38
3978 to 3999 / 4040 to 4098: 1.17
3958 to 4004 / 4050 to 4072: 1.39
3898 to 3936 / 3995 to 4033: 1.79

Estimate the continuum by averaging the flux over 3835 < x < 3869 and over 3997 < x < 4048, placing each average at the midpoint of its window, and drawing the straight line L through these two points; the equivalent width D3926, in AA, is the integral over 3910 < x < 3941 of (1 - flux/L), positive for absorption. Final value 8.2 AA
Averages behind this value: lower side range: 3.64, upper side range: 7.05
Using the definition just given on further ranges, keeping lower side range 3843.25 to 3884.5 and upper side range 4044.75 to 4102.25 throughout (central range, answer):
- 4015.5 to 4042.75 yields -4.3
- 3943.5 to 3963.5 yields 2.5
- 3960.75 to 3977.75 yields 7.4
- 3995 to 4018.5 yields -3.9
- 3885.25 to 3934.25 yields 1.5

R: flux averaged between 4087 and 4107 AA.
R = 7.6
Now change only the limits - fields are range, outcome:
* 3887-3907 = 4.56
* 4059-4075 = 6.62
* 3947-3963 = 4.81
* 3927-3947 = 2.51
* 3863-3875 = 3.86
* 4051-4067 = 6.53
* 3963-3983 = 3.62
